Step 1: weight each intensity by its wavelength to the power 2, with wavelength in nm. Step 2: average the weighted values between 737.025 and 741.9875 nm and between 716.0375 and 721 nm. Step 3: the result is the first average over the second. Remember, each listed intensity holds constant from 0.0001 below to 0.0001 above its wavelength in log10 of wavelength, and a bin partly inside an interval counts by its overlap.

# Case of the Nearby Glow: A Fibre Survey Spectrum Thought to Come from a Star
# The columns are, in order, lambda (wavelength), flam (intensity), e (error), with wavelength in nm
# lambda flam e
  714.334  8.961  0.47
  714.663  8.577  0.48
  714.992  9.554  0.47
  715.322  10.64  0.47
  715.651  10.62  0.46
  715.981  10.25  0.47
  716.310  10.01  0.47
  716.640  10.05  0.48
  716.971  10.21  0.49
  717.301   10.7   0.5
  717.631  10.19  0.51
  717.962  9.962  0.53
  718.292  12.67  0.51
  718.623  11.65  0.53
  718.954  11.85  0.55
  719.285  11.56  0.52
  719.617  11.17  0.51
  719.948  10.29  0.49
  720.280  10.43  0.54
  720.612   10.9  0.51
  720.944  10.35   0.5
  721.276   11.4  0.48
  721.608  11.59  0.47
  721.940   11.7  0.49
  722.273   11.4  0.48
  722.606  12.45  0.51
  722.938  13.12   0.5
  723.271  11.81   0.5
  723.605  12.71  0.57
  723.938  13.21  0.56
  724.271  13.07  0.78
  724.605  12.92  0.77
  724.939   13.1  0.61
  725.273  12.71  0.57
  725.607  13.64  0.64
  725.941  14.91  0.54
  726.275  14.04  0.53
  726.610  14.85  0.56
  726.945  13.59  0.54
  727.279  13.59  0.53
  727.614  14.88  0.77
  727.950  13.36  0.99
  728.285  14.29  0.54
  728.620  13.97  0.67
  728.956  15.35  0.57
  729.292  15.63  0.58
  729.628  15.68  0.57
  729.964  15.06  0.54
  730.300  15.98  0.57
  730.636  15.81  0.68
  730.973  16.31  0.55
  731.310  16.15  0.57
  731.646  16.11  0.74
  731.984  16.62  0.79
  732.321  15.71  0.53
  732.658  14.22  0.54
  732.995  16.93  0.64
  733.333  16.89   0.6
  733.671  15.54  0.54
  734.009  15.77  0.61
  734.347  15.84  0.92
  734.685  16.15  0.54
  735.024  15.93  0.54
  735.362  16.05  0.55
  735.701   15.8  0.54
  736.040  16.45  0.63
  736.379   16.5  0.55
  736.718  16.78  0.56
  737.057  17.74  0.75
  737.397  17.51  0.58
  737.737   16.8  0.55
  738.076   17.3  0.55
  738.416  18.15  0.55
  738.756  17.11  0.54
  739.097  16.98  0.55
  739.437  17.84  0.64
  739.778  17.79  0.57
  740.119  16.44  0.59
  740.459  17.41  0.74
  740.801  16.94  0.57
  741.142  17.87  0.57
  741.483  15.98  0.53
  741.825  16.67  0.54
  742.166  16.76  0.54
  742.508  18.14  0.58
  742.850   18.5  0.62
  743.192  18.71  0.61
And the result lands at 1.69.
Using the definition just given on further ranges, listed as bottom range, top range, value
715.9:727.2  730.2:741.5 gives 1.45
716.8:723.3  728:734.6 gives 1.43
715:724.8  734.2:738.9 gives 1.55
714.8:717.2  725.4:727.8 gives 1.43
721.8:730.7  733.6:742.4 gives 1.26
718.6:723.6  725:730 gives 1.27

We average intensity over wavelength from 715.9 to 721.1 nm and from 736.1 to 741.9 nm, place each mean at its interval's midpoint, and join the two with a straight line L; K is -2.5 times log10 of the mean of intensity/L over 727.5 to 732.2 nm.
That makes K -0.078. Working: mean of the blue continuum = 10.8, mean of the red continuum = 17.2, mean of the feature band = 15.4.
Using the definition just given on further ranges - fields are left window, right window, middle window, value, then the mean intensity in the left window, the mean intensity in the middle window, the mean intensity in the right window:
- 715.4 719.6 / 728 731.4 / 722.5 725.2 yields 0.031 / 10.8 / 12.8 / 15.3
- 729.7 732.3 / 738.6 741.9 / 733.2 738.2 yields 0.006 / 16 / 16.5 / 17.1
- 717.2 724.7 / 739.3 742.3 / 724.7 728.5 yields -0.058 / 11.6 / 13.9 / 17.1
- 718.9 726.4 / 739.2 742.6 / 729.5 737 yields -0.069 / 12.2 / 16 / 17.2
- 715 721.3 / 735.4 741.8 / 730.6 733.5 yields -0.075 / 10.7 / 16.1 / 17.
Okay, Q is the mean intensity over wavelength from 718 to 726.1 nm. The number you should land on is 12.1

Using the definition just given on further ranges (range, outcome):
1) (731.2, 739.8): 16.5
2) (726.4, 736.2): 15.5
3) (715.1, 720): 10.8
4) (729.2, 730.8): 15.6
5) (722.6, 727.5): 13.4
